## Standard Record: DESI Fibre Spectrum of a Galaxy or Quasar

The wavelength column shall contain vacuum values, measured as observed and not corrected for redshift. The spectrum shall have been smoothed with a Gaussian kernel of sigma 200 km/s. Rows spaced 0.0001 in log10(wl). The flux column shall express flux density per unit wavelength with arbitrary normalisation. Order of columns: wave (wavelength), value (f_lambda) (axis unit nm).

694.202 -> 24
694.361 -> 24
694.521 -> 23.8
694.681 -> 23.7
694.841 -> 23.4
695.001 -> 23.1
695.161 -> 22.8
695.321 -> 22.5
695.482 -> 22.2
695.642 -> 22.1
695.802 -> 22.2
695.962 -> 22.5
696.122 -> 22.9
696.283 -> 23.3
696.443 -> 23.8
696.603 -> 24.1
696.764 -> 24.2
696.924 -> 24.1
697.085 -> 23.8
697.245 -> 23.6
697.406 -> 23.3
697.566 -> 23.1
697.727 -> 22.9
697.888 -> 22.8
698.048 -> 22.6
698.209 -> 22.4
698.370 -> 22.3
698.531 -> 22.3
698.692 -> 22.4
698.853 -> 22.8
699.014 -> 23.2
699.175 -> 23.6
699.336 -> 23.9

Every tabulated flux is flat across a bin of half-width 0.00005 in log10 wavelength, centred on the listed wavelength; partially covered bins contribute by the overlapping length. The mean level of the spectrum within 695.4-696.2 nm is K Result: 22.4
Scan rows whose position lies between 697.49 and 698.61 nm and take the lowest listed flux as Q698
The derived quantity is 22.3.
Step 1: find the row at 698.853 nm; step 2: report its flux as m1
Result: 22.8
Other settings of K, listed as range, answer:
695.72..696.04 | 22.4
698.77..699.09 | 23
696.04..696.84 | 23.6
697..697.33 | 23.7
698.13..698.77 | 22.3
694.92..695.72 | 22.5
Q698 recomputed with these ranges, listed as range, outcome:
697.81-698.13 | 22.6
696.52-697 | 24.1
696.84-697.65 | 23.1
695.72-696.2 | 22.2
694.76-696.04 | 22.1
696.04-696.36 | 22.9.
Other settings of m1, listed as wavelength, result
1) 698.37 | 22.3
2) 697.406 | 23.3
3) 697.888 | 22.8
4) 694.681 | 23.7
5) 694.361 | 24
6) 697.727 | 22.9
